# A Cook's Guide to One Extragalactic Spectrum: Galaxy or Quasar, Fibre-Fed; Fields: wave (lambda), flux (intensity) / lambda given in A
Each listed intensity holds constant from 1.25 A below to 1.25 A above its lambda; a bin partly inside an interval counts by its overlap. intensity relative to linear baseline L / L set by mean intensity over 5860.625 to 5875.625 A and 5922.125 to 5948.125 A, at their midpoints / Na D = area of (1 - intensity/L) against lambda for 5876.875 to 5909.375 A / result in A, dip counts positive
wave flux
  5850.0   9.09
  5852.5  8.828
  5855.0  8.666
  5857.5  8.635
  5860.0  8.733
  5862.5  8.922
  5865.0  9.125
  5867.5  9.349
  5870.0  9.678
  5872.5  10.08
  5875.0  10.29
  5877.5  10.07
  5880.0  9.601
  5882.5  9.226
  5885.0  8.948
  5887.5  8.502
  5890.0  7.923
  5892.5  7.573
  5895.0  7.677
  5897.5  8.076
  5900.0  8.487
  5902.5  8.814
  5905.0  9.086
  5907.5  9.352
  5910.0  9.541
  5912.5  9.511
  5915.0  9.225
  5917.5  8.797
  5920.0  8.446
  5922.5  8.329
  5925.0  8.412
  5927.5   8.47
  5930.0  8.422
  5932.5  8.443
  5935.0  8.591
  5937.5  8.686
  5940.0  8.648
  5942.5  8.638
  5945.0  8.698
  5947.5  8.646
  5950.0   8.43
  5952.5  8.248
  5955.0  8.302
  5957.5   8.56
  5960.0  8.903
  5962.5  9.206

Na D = 1.6 A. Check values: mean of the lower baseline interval 9.51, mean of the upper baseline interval 8.55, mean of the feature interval 8.71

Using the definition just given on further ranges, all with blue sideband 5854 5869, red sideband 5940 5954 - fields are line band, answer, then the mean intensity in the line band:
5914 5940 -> 0.1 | 8.58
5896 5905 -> 0.2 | 8.52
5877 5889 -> -0.5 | 9.19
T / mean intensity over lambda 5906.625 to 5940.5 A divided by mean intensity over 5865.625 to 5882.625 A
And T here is 0.90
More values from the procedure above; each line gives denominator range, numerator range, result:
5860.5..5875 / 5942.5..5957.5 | 0.90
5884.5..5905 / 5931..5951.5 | 1.04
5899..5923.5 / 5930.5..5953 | 0.95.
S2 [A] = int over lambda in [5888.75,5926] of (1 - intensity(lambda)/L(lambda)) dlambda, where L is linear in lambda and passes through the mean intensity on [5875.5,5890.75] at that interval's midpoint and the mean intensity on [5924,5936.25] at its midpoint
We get 0.72 A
